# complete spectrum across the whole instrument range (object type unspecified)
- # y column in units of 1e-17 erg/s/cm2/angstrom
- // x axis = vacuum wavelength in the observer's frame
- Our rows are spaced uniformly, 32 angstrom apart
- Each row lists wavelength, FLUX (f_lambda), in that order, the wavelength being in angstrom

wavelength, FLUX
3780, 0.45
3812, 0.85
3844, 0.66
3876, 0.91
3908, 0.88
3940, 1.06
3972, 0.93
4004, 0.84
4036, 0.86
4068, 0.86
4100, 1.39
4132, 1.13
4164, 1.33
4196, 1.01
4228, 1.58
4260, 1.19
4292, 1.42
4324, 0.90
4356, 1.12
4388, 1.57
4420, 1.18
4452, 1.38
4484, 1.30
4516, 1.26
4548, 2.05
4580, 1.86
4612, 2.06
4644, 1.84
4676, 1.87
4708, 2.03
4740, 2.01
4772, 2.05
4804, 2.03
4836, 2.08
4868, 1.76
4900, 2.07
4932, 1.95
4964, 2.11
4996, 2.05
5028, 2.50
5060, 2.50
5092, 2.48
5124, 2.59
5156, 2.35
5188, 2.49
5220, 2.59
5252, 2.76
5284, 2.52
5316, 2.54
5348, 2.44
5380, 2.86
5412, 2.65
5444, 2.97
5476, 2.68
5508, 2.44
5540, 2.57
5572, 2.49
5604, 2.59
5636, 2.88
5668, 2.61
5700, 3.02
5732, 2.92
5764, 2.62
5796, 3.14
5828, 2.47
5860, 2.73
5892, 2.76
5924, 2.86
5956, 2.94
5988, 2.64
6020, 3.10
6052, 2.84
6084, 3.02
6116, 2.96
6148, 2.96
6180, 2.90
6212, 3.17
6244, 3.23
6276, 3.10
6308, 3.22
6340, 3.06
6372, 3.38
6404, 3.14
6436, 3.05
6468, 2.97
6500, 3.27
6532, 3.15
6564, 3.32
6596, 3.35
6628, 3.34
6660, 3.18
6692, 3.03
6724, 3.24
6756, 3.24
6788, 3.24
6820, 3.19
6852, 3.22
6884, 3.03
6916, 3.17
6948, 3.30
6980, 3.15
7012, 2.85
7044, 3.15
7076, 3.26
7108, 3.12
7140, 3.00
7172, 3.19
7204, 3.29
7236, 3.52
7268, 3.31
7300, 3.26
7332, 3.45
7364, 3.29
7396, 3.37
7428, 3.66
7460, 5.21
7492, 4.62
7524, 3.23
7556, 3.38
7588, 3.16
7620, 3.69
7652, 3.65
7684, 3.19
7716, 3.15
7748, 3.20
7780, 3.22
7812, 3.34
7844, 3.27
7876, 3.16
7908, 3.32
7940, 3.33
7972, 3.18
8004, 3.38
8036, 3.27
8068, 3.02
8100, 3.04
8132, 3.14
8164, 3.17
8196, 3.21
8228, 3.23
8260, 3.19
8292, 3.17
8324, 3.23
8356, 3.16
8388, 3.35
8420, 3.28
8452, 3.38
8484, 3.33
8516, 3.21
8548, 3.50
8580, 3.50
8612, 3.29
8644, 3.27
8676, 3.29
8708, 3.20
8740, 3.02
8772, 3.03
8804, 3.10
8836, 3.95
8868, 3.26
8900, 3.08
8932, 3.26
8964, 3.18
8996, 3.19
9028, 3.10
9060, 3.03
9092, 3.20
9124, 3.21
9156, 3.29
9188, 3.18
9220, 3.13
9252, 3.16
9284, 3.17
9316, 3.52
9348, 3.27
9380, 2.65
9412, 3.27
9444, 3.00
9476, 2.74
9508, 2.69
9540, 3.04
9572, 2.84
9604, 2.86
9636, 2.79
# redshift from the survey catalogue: 0.136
